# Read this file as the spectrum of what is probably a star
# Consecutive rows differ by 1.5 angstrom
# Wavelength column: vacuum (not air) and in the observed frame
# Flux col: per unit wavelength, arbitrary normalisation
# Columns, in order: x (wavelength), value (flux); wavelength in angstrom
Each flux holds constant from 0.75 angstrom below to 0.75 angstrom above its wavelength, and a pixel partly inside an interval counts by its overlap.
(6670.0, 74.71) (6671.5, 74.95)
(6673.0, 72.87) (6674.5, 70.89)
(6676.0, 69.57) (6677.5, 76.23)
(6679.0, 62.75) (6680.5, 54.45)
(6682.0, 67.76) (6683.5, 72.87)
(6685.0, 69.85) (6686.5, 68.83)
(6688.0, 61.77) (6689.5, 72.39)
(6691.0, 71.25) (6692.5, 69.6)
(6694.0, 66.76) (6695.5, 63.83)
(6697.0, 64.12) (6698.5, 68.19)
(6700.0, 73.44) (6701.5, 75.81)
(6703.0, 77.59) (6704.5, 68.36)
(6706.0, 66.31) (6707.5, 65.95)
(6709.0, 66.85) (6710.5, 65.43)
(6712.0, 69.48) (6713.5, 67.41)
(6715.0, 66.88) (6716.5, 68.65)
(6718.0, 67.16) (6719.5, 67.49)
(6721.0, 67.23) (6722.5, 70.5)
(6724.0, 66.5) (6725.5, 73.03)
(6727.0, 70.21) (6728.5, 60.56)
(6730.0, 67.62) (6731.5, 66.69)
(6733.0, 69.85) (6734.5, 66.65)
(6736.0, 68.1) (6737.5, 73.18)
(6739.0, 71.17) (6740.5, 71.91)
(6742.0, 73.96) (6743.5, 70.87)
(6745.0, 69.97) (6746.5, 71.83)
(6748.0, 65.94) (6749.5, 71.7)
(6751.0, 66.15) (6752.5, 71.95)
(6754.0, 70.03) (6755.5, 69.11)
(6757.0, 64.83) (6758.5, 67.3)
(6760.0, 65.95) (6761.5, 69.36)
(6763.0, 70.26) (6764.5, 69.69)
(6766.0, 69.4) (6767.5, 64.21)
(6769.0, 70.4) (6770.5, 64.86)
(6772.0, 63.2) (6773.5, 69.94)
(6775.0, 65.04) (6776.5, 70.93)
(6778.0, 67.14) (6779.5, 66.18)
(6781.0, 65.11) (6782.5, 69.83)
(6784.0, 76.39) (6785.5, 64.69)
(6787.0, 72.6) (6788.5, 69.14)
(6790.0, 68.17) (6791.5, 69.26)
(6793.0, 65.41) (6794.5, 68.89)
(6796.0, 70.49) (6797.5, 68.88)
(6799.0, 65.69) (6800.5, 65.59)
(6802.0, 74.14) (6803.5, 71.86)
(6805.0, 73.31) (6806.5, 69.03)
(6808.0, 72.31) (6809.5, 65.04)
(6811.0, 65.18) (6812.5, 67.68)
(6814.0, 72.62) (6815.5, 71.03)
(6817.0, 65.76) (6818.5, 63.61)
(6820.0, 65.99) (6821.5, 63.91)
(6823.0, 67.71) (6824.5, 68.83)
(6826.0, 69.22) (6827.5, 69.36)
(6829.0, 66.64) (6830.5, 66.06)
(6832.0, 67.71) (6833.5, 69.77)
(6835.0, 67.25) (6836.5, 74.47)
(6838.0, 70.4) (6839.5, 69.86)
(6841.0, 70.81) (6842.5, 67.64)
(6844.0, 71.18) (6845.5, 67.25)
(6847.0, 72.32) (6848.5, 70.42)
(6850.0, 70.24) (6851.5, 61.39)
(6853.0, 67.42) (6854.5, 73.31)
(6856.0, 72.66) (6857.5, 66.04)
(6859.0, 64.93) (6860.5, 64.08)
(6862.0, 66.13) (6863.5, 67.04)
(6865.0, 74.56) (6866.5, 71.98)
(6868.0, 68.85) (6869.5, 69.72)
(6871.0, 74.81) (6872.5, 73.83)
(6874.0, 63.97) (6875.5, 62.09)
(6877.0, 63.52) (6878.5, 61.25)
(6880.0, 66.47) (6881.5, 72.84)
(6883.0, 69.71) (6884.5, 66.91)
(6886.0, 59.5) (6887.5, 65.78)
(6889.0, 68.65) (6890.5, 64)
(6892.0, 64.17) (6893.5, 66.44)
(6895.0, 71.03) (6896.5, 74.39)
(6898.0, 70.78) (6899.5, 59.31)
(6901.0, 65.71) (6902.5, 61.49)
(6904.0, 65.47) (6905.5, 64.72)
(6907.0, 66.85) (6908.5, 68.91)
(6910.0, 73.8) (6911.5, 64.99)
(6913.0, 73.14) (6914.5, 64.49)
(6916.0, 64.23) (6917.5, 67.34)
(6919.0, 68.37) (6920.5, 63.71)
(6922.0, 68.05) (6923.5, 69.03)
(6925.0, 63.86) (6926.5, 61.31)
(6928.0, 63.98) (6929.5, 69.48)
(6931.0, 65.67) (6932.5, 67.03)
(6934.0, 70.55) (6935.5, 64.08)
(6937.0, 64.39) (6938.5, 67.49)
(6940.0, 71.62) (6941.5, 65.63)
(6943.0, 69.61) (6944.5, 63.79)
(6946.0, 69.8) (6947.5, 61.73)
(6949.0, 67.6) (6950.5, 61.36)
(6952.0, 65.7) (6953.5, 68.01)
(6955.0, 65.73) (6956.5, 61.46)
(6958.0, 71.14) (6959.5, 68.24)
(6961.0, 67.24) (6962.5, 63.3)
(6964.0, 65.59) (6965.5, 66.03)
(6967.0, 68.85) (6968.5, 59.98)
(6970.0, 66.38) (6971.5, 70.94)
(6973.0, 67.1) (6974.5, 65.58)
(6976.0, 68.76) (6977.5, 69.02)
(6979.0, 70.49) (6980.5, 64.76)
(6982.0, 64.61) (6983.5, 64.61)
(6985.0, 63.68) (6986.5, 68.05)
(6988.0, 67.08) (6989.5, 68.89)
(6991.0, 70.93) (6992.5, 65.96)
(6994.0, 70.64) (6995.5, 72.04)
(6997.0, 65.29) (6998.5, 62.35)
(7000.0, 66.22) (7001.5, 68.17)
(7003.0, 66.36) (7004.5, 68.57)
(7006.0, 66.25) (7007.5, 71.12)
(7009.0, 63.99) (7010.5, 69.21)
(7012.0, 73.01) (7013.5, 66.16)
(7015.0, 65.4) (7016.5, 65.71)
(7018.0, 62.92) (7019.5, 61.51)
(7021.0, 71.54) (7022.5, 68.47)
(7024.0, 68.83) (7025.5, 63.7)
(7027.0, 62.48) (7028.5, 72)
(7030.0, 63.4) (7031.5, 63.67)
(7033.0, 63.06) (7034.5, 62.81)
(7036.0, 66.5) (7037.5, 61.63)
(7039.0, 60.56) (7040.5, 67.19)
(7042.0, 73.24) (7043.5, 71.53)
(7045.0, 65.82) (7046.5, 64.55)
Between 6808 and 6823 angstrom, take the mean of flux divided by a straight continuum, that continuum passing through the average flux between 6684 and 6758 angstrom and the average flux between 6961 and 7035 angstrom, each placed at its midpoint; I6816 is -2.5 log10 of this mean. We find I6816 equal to 0.02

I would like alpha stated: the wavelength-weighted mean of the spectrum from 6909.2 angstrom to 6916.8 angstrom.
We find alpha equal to 68.1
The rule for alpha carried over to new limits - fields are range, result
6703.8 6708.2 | 66.9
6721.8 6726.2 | 70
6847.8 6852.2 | 67.4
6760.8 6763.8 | 69.8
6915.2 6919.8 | 66.6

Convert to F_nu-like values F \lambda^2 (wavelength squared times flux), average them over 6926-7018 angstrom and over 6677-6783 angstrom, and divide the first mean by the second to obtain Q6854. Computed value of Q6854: 1.05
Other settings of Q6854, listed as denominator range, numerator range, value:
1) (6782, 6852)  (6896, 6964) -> 1.00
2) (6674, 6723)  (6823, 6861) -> 1.05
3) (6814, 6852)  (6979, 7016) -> 1.03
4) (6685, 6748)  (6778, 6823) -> 1.02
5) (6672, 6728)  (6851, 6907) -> 1.03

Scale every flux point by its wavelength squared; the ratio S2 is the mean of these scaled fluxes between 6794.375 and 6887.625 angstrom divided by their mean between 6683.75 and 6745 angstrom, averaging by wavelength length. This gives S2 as 1.03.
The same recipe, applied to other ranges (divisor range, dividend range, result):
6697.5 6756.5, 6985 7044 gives 1.05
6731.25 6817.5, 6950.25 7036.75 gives 1.03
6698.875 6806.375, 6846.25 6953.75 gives 1.02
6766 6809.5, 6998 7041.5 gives 1.03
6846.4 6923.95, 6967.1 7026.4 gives 1.03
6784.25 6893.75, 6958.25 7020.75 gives 1.02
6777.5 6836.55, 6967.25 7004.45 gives 1.03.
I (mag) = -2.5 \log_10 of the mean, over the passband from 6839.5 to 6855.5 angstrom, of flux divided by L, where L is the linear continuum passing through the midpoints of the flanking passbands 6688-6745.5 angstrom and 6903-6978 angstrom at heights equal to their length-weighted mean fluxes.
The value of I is -0.03 mag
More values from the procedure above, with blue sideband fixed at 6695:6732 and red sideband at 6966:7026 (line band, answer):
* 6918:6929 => 0.029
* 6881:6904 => 0.015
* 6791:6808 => -0.025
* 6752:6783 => 0.004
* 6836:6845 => -0.044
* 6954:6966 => 0.018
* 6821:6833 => 0.004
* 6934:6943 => 0.002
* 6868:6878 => -0.005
